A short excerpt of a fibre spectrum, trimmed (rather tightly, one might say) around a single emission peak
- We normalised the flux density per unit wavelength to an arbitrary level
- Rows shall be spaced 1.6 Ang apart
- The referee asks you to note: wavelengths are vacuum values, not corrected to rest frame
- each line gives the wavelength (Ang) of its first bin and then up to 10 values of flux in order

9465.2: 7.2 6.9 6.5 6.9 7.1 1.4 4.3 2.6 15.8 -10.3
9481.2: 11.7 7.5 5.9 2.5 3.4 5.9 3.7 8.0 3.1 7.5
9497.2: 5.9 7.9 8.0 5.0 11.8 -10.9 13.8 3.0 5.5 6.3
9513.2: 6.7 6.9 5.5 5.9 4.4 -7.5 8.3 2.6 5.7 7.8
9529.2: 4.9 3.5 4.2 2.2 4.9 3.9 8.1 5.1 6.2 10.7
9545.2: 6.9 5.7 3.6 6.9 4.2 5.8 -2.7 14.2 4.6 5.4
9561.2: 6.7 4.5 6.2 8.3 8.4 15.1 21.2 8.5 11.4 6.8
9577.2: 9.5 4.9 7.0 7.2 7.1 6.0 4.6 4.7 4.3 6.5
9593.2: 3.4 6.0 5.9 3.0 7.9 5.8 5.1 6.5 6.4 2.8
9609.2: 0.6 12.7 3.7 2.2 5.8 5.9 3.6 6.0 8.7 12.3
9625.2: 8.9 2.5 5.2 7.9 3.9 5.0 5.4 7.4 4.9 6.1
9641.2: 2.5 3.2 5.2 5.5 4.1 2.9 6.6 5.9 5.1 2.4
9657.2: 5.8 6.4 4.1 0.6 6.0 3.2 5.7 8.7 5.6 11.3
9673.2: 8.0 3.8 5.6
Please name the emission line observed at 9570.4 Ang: [N II]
